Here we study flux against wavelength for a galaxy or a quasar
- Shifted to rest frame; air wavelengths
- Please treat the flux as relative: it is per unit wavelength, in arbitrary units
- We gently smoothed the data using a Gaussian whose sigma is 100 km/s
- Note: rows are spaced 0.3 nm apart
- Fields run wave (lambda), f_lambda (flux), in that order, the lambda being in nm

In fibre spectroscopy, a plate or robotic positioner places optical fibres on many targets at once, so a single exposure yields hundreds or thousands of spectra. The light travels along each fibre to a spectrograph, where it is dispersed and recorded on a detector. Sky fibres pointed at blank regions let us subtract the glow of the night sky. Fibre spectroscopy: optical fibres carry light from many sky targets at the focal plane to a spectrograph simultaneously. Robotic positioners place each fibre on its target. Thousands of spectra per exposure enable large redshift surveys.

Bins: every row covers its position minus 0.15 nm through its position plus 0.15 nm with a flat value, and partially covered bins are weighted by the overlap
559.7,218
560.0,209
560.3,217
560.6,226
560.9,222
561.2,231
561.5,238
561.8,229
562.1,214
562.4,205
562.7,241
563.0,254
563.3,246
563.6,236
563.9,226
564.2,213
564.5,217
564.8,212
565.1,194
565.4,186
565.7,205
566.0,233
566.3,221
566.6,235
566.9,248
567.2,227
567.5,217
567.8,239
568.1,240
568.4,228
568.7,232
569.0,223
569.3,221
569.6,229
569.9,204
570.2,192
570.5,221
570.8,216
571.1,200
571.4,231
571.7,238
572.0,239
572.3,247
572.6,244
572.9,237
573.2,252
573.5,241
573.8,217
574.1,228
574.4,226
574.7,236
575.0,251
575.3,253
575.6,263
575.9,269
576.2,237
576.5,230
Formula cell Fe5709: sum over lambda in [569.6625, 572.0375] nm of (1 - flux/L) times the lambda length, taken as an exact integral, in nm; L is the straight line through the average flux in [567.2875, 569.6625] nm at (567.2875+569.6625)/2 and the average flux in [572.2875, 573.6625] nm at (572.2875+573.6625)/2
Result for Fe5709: 0.197 nm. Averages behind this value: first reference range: 229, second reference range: 244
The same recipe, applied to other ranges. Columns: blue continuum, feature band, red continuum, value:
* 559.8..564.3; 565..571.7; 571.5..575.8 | 0.400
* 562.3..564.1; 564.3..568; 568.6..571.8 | 0.131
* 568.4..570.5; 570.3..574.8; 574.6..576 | 0.117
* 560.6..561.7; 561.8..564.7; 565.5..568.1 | 0.016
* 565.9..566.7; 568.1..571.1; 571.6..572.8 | 0.224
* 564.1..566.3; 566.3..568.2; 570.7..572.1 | -0.166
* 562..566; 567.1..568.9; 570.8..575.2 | -0.033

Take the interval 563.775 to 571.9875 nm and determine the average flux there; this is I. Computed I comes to 221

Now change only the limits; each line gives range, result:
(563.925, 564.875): 216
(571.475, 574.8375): 237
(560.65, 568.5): 225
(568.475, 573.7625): 227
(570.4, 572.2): 225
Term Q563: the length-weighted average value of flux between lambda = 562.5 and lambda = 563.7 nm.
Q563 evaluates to 243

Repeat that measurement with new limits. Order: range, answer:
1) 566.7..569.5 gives 231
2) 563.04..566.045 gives 218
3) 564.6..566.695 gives 212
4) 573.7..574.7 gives 226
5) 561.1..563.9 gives 232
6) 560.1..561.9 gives 227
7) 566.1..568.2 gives 232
